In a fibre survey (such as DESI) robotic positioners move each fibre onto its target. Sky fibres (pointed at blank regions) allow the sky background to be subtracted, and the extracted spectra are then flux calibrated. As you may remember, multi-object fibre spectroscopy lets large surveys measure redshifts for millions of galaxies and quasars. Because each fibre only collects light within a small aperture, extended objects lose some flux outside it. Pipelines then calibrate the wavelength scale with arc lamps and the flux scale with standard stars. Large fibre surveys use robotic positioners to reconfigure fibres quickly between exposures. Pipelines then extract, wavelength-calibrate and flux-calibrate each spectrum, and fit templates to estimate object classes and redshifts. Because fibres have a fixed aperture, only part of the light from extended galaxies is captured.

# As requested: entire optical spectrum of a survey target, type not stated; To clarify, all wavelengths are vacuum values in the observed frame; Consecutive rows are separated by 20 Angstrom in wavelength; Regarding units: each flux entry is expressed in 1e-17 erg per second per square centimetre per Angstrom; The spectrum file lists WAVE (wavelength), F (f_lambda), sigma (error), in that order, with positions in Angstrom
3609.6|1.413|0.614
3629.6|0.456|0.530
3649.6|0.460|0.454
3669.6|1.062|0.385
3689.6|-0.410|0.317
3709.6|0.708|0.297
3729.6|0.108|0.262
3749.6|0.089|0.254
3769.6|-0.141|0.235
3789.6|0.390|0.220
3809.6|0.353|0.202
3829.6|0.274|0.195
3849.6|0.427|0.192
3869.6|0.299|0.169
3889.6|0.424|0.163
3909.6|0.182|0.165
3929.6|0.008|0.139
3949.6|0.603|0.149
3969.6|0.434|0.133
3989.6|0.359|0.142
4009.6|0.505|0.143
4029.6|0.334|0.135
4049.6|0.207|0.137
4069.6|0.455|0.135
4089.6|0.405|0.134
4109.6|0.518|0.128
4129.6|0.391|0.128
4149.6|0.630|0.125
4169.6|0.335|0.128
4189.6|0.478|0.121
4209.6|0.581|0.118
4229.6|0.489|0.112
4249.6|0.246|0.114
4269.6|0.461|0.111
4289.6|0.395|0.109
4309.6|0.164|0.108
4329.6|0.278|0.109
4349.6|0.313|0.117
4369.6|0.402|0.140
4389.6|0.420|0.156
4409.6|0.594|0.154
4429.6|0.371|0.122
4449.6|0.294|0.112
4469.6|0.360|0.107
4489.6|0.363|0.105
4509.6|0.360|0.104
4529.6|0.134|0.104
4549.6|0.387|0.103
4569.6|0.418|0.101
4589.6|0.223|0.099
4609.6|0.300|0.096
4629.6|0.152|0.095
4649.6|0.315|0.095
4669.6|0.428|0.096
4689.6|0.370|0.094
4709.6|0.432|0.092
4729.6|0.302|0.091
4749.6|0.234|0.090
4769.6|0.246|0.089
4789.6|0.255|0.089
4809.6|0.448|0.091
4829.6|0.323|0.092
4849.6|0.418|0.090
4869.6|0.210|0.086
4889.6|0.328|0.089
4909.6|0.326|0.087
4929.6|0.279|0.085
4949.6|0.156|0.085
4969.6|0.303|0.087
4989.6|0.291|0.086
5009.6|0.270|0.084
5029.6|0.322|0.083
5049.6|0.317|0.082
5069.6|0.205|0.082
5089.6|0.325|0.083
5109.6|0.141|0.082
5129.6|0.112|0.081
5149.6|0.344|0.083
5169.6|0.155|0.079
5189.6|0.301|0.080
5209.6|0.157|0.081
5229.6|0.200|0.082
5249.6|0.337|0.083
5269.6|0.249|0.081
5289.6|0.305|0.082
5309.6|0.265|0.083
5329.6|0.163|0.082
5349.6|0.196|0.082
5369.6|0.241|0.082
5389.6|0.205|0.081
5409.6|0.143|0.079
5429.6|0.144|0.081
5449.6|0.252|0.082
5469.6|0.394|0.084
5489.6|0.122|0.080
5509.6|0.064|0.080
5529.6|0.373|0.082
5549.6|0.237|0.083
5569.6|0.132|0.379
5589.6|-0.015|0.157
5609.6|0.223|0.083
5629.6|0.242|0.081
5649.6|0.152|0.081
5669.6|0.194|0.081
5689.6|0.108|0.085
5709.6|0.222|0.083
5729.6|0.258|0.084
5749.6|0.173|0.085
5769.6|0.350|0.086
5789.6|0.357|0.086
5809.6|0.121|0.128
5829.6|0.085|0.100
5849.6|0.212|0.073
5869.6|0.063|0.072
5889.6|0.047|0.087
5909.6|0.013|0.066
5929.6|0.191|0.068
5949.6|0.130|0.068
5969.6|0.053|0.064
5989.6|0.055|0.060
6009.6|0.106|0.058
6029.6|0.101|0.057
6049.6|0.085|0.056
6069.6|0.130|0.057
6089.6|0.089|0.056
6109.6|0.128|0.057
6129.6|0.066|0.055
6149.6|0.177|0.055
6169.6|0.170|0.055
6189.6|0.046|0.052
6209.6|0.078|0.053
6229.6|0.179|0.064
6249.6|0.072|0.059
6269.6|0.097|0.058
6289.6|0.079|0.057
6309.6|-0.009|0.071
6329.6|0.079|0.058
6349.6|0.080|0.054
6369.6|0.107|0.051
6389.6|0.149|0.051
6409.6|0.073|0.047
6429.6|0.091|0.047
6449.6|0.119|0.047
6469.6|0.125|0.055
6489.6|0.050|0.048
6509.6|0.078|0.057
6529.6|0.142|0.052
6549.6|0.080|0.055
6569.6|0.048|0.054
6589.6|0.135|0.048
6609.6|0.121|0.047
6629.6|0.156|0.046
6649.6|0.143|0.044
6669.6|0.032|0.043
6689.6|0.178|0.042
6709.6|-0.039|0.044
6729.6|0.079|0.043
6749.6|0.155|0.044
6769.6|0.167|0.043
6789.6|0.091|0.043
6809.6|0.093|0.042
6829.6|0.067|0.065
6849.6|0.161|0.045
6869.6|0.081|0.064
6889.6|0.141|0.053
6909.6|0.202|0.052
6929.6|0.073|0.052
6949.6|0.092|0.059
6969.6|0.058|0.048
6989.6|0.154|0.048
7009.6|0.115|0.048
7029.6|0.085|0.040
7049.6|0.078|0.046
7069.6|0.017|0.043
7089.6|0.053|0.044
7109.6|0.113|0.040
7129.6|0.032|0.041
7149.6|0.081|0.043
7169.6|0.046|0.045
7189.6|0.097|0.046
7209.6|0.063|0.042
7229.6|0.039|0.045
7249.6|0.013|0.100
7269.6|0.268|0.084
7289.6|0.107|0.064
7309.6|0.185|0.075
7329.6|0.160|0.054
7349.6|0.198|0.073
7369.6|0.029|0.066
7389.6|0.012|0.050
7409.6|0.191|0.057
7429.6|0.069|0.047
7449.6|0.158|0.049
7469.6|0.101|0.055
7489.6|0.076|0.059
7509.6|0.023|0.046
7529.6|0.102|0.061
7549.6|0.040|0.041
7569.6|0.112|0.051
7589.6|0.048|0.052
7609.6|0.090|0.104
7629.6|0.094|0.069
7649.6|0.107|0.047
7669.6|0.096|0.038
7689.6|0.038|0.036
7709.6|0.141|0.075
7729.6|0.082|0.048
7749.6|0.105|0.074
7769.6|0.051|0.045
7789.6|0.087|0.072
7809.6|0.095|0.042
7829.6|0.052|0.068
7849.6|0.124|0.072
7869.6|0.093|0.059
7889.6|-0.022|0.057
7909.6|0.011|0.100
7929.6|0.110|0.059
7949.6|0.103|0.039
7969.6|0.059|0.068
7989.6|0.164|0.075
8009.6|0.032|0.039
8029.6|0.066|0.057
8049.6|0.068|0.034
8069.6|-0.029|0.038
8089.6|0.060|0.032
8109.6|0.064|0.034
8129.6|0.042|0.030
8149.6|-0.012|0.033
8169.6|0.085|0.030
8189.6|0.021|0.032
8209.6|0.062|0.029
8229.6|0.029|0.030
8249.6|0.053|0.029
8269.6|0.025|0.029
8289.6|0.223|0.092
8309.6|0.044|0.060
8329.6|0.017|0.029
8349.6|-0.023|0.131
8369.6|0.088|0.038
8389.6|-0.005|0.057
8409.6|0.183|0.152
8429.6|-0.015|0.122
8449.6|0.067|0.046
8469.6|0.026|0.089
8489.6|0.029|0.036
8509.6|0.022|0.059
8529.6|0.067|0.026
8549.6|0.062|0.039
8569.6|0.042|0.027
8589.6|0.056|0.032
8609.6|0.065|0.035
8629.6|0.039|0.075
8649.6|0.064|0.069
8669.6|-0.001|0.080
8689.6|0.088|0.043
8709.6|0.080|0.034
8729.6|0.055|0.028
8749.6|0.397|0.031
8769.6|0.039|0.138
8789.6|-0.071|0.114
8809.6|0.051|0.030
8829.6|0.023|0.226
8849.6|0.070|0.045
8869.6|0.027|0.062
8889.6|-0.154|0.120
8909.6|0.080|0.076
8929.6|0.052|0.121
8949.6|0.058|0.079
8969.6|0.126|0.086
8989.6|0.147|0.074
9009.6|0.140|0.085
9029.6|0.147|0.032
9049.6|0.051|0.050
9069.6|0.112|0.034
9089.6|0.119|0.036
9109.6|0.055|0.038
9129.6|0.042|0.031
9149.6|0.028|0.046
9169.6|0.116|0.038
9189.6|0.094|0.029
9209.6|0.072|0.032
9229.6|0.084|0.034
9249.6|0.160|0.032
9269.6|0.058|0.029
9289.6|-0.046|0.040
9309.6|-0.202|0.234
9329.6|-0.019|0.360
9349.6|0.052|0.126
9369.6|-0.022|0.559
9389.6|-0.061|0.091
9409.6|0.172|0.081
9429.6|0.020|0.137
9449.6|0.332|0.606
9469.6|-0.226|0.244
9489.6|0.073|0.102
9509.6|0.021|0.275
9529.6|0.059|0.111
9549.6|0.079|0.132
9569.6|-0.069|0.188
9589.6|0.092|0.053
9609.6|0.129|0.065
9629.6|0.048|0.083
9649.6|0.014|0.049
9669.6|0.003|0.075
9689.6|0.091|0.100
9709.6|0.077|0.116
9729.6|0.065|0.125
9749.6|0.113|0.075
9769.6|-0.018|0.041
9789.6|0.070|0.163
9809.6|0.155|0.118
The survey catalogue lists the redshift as 1.345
